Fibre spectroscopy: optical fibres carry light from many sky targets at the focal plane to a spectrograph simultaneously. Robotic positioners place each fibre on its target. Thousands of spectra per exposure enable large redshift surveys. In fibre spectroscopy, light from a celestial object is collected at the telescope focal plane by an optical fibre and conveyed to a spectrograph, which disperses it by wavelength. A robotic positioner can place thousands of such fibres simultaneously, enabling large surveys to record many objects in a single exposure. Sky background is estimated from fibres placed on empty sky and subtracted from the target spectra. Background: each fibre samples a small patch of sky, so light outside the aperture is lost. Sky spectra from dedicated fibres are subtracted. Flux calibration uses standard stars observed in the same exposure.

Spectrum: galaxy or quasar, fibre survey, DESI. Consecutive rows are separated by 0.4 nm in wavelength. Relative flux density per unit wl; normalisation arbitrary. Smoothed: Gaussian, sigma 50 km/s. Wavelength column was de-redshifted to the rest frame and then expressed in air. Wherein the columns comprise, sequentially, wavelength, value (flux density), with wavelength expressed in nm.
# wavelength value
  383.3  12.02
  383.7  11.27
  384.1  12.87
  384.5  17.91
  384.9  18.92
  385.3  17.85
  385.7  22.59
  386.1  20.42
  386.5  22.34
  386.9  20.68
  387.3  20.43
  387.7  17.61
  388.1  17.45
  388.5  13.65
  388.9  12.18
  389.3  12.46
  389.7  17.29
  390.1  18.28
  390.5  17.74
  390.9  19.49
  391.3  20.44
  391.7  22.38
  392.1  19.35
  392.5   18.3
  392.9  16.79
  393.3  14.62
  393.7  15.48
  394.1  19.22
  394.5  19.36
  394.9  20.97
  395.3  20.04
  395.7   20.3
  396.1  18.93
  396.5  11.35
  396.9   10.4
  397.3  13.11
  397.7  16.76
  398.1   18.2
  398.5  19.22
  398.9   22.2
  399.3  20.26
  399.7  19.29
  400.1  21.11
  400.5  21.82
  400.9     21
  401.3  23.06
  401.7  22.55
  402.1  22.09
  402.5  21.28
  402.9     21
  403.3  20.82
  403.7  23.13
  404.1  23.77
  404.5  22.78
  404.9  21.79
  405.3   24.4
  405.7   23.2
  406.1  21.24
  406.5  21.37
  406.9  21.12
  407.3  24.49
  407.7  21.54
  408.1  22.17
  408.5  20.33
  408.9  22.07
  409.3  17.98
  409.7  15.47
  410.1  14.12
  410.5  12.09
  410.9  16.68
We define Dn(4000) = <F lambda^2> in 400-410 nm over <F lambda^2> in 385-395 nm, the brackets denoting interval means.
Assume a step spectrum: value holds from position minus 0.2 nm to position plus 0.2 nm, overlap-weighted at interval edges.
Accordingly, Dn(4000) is 1.27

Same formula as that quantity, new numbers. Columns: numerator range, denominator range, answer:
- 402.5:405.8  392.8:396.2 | 1.28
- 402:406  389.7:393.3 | 1.27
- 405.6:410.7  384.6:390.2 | 1.22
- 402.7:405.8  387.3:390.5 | 1.53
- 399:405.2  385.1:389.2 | 1.28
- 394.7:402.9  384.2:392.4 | 1.10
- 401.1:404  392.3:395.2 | 1.29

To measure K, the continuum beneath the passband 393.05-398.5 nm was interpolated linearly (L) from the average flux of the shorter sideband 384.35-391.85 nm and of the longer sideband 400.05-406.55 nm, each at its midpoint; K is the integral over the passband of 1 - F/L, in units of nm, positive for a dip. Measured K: 0.91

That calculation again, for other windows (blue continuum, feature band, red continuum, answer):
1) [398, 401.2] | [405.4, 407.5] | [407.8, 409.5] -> -0.176 nm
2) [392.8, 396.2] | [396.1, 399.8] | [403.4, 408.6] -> 0.543 nm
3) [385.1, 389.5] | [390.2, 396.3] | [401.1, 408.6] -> 0.165 nm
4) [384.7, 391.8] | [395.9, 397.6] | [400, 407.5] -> 0.568 nm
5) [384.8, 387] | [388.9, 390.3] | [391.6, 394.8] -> 0.278 nm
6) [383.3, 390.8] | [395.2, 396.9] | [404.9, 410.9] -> 0.163 nm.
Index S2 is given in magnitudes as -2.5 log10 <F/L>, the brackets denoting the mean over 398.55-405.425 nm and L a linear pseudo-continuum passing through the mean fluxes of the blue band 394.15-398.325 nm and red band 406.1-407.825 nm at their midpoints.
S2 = -0.11 mag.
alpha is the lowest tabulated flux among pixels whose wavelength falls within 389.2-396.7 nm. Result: 11.35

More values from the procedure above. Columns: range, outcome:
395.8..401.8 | 10.4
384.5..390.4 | 12.18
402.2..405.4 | 20.82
